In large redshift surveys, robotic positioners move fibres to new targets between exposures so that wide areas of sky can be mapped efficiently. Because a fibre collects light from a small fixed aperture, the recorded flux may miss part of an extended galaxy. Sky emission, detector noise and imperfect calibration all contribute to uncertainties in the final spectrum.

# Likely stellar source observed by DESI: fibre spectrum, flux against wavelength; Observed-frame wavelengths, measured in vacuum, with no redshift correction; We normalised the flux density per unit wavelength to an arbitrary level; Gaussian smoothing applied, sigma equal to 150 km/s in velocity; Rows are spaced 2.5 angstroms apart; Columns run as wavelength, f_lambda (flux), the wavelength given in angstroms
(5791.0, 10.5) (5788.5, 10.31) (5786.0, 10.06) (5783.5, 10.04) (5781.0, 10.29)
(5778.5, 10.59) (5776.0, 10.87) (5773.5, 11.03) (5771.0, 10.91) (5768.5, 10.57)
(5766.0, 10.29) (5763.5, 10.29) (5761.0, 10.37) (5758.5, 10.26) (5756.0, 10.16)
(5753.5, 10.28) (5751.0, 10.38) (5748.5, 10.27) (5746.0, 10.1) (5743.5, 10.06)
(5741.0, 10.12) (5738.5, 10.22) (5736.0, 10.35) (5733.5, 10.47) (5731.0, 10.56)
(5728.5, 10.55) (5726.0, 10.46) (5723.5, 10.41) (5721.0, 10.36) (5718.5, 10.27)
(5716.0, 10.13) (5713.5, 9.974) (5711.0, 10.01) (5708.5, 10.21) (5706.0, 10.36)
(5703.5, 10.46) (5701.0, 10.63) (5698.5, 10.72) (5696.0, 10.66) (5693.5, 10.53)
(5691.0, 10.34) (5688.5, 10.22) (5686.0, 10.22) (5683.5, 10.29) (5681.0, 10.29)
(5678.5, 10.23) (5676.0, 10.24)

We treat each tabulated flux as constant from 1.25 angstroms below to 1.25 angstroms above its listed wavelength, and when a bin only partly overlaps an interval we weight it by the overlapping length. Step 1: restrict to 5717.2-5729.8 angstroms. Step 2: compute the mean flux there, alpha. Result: 10.4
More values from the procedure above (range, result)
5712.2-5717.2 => 10.1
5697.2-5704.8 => 10.6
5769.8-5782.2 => 10.7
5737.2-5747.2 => 10.1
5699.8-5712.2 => 10.3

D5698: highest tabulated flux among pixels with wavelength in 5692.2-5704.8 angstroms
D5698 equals 10.72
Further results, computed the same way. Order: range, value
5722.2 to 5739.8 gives 10.56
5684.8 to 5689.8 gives 10.22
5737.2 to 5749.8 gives 10.27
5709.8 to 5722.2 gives 10.36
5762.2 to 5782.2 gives 11.03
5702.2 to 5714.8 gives 10.46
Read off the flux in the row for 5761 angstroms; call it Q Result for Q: 10.37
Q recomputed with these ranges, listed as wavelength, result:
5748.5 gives 10.27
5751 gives 10.38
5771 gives 10.91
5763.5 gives 10.29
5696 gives 10.66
